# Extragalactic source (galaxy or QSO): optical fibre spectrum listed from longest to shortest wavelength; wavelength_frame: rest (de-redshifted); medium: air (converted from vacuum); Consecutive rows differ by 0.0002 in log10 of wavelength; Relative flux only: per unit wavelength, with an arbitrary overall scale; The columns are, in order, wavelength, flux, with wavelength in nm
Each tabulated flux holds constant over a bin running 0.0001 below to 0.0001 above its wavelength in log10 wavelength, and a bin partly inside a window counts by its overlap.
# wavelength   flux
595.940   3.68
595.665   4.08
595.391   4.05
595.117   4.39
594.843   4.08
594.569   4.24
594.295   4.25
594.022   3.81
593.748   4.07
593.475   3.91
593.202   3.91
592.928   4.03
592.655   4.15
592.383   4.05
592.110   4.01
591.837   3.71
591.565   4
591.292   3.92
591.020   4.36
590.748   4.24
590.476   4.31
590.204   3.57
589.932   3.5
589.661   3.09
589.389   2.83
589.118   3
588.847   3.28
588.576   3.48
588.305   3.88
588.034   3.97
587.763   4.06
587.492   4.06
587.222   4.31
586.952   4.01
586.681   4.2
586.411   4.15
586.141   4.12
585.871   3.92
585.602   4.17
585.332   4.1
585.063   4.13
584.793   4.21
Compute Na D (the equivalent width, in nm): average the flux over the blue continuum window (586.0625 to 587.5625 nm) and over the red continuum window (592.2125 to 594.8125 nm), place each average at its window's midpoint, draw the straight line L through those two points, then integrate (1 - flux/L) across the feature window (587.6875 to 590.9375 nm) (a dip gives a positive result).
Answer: 0.399 nm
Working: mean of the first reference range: 4.15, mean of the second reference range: 4.05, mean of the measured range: 3.61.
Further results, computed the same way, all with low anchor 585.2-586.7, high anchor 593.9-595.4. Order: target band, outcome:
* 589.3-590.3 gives 0.21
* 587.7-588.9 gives 0.11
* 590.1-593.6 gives 0.10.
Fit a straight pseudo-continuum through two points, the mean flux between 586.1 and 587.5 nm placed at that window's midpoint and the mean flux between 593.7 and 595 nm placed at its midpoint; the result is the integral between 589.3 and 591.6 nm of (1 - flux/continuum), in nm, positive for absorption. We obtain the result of 0.20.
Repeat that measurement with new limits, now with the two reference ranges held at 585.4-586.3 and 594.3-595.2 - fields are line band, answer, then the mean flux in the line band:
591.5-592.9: 0.07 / 3.99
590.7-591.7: 0.01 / 4.12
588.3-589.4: 0.23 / 3.28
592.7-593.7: 0.05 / 3.98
